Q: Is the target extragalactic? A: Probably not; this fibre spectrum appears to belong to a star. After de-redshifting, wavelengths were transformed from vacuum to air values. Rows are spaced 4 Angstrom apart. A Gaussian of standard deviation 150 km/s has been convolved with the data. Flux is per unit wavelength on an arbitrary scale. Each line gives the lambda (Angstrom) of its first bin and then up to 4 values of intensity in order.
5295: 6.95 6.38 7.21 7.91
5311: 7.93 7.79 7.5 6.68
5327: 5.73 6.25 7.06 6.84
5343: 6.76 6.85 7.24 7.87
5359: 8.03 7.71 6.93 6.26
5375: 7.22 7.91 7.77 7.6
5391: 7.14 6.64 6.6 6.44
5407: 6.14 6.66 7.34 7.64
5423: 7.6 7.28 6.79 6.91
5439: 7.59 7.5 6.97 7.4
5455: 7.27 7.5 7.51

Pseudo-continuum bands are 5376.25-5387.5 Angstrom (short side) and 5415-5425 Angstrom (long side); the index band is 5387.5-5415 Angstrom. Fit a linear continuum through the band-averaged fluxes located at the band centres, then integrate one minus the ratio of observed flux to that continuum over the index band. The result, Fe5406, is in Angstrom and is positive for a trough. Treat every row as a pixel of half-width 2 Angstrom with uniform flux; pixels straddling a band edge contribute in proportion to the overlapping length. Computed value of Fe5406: 3.4 Angstrom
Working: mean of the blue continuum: 7.75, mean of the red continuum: 7.56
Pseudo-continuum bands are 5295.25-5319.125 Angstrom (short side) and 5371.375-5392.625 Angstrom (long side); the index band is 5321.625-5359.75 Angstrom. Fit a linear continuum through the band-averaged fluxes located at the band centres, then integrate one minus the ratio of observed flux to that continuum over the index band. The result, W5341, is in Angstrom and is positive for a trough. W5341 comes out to 2.7 Angstrom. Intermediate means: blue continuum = 7.41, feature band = 6.9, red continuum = 7.44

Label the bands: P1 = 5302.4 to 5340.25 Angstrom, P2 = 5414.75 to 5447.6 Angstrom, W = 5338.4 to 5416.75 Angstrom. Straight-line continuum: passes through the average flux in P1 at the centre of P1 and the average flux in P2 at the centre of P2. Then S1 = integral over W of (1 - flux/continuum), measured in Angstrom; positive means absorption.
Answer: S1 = 1.0 Angstrom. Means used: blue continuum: 7.09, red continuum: 7.3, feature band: 7.1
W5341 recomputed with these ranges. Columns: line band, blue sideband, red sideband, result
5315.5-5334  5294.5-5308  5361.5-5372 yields 0.99 Angstrom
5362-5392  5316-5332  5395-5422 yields -2.48 Angstrom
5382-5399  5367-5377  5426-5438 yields -0.81 Angstrom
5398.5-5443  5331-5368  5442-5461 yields 1.53 Angstrom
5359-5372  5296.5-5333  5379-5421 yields -0.27 Angstrom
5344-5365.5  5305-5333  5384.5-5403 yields -1.38 Angstrom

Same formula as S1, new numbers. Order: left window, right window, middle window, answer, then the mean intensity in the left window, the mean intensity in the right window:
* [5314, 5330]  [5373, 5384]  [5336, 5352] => 0.5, 6.83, 7.62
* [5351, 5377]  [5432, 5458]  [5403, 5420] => 1.0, 7.33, 7.26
